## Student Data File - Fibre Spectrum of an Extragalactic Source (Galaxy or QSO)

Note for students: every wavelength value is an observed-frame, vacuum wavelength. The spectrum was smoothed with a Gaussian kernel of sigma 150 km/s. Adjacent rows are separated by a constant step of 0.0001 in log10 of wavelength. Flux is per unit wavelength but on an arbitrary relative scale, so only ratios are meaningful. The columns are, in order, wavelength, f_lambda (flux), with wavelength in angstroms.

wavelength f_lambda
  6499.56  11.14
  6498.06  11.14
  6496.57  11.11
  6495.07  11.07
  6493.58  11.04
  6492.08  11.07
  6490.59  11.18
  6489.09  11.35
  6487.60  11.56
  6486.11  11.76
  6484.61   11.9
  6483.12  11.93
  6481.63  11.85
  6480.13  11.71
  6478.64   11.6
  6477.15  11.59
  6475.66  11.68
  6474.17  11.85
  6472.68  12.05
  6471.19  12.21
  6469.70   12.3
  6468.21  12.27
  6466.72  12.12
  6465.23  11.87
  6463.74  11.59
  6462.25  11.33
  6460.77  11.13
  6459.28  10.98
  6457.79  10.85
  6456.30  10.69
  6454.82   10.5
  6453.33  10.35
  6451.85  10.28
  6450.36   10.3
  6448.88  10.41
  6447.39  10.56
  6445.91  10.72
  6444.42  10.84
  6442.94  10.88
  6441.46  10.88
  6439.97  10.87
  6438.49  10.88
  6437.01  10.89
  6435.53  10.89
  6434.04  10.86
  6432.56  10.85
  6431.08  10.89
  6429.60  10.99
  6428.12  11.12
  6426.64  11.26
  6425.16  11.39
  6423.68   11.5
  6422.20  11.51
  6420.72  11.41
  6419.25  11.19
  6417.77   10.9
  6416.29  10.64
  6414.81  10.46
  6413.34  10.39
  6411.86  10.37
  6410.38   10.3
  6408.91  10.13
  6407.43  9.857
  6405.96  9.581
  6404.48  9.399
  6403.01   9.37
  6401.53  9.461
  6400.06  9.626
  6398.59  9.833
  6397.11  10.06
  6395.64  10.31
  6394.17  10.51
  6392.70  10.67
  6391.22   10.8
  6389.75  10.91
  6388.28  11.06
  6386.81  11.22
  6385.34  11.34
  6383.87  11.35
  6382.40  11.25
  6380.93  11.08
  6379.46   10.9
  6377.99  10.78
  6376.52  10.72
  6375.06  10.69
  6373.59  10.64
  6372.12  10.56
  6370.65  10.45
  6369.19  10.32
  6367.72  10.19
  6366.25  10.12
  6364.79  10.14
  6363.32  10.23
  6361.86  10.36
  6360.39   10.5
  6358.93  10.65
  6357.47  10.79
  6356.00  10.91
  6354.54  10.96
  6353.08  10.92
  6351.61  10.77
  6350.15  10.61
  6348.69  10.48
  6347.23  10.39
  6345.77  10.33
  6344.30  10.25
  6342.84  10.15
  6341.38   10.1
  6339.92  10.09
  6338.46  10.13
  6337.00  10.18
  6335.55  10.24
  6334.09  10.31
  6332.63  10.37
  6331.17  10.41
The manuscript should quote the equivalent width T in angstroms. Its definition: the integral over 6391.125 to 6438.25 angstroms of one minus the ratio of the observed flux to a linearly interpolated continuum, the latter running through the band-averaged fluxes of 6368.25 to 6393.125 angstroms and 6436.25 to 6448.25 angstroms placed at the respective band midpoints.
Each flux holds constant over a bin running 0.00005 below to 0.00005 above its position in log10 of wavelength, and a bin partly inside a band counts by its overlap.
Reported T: 1.25 angstroms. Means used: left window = 10.9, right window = 10.8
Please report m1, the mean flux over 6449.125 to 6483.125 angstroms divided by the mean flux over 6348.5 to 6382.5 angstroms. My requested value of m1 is 1.07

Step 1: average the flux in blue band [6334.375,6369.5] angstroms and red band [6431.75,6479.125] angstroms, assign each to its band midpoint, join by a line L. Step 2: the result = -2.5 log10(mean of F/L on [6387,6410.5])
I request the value 0.06 mag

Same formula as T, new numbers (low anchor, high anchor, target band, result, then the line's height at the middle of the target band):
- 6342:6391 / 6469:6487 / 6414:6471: 2.17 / 11.5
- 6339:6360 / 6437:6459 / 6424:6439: -0.54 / 10.6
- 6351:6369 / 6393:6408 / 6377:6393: -1.49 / 10.1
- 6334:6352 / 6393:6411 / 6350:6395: -2.80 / 10.1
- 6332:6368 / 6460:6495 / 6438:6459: 1.37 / 11.4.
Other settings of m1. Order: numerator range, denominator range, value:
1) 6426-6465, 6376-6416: 1.04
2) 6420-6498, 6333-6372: 1.08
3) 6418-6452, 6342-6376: 1.04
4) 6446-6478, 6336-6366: 1.08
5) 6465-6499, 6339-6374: 1.12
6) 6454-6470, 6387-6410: 1.12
